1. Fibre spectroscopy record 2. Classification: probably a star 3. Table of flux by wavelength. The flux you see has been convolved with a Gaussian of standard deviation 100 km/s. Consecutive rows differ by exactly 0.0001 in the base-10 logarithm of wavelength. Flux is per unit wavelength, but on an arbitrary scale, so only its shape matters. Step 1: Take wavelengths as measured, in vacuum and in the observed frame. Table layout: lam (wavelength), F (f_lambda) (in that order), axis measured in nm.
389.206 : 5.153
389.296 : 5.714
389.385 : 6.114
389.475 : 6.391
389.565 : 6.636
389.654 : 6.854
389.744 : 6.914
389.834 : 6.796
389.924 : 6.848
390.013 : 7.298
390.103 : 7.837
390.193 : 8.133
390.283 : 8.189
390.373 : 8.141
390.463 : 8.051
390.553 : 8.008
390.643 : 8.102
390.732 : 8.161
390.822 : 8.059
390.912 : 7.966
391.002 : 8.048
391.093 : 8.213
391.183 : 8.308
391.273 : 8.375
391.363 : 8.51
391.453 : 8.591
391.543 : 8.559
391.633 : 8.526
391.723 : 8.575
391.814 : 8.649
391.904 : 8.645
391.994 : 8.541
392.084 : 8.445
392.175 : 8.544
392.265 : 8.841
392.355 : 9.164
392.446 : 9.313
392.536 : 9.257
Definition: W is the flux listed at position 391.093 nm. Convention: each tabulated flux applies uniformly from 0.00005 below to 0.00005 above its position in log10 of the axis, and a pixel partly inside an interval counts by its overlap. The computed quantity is 8.213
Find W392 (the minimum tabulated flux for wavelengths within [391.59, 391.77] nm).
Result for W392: 8.526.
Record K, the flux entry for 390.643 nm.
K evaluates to 8.102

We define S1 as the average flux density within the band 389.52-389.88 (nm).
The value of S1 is 6.8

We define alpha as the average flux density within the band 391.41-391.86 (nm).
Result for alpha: 8.58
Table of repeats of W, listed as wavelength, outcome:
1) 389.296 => 5.714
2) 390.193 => 8.133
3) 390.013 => 7.298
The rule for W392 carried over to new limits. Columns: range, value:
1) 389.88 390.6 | 6.848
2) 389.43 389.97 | 6.391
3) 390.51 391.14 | 7.966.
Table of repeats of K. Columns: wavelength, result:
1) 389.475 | 6.391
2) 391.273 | 8.375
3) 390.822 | 8.059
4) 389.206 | 5.153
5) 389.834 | 6.796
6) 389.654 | 6.854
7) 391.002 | 8.048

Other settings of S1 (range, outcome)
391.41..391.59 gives 8.59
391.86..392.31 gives 8.61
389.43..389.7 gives 6.63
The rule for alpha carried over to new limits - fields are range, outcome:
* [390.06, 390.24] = 7.98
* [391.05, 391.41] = 8.36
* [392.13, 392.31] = 8.72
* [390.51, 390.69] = 8.1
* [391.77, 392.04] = 8.63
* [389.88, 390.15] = 7.35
